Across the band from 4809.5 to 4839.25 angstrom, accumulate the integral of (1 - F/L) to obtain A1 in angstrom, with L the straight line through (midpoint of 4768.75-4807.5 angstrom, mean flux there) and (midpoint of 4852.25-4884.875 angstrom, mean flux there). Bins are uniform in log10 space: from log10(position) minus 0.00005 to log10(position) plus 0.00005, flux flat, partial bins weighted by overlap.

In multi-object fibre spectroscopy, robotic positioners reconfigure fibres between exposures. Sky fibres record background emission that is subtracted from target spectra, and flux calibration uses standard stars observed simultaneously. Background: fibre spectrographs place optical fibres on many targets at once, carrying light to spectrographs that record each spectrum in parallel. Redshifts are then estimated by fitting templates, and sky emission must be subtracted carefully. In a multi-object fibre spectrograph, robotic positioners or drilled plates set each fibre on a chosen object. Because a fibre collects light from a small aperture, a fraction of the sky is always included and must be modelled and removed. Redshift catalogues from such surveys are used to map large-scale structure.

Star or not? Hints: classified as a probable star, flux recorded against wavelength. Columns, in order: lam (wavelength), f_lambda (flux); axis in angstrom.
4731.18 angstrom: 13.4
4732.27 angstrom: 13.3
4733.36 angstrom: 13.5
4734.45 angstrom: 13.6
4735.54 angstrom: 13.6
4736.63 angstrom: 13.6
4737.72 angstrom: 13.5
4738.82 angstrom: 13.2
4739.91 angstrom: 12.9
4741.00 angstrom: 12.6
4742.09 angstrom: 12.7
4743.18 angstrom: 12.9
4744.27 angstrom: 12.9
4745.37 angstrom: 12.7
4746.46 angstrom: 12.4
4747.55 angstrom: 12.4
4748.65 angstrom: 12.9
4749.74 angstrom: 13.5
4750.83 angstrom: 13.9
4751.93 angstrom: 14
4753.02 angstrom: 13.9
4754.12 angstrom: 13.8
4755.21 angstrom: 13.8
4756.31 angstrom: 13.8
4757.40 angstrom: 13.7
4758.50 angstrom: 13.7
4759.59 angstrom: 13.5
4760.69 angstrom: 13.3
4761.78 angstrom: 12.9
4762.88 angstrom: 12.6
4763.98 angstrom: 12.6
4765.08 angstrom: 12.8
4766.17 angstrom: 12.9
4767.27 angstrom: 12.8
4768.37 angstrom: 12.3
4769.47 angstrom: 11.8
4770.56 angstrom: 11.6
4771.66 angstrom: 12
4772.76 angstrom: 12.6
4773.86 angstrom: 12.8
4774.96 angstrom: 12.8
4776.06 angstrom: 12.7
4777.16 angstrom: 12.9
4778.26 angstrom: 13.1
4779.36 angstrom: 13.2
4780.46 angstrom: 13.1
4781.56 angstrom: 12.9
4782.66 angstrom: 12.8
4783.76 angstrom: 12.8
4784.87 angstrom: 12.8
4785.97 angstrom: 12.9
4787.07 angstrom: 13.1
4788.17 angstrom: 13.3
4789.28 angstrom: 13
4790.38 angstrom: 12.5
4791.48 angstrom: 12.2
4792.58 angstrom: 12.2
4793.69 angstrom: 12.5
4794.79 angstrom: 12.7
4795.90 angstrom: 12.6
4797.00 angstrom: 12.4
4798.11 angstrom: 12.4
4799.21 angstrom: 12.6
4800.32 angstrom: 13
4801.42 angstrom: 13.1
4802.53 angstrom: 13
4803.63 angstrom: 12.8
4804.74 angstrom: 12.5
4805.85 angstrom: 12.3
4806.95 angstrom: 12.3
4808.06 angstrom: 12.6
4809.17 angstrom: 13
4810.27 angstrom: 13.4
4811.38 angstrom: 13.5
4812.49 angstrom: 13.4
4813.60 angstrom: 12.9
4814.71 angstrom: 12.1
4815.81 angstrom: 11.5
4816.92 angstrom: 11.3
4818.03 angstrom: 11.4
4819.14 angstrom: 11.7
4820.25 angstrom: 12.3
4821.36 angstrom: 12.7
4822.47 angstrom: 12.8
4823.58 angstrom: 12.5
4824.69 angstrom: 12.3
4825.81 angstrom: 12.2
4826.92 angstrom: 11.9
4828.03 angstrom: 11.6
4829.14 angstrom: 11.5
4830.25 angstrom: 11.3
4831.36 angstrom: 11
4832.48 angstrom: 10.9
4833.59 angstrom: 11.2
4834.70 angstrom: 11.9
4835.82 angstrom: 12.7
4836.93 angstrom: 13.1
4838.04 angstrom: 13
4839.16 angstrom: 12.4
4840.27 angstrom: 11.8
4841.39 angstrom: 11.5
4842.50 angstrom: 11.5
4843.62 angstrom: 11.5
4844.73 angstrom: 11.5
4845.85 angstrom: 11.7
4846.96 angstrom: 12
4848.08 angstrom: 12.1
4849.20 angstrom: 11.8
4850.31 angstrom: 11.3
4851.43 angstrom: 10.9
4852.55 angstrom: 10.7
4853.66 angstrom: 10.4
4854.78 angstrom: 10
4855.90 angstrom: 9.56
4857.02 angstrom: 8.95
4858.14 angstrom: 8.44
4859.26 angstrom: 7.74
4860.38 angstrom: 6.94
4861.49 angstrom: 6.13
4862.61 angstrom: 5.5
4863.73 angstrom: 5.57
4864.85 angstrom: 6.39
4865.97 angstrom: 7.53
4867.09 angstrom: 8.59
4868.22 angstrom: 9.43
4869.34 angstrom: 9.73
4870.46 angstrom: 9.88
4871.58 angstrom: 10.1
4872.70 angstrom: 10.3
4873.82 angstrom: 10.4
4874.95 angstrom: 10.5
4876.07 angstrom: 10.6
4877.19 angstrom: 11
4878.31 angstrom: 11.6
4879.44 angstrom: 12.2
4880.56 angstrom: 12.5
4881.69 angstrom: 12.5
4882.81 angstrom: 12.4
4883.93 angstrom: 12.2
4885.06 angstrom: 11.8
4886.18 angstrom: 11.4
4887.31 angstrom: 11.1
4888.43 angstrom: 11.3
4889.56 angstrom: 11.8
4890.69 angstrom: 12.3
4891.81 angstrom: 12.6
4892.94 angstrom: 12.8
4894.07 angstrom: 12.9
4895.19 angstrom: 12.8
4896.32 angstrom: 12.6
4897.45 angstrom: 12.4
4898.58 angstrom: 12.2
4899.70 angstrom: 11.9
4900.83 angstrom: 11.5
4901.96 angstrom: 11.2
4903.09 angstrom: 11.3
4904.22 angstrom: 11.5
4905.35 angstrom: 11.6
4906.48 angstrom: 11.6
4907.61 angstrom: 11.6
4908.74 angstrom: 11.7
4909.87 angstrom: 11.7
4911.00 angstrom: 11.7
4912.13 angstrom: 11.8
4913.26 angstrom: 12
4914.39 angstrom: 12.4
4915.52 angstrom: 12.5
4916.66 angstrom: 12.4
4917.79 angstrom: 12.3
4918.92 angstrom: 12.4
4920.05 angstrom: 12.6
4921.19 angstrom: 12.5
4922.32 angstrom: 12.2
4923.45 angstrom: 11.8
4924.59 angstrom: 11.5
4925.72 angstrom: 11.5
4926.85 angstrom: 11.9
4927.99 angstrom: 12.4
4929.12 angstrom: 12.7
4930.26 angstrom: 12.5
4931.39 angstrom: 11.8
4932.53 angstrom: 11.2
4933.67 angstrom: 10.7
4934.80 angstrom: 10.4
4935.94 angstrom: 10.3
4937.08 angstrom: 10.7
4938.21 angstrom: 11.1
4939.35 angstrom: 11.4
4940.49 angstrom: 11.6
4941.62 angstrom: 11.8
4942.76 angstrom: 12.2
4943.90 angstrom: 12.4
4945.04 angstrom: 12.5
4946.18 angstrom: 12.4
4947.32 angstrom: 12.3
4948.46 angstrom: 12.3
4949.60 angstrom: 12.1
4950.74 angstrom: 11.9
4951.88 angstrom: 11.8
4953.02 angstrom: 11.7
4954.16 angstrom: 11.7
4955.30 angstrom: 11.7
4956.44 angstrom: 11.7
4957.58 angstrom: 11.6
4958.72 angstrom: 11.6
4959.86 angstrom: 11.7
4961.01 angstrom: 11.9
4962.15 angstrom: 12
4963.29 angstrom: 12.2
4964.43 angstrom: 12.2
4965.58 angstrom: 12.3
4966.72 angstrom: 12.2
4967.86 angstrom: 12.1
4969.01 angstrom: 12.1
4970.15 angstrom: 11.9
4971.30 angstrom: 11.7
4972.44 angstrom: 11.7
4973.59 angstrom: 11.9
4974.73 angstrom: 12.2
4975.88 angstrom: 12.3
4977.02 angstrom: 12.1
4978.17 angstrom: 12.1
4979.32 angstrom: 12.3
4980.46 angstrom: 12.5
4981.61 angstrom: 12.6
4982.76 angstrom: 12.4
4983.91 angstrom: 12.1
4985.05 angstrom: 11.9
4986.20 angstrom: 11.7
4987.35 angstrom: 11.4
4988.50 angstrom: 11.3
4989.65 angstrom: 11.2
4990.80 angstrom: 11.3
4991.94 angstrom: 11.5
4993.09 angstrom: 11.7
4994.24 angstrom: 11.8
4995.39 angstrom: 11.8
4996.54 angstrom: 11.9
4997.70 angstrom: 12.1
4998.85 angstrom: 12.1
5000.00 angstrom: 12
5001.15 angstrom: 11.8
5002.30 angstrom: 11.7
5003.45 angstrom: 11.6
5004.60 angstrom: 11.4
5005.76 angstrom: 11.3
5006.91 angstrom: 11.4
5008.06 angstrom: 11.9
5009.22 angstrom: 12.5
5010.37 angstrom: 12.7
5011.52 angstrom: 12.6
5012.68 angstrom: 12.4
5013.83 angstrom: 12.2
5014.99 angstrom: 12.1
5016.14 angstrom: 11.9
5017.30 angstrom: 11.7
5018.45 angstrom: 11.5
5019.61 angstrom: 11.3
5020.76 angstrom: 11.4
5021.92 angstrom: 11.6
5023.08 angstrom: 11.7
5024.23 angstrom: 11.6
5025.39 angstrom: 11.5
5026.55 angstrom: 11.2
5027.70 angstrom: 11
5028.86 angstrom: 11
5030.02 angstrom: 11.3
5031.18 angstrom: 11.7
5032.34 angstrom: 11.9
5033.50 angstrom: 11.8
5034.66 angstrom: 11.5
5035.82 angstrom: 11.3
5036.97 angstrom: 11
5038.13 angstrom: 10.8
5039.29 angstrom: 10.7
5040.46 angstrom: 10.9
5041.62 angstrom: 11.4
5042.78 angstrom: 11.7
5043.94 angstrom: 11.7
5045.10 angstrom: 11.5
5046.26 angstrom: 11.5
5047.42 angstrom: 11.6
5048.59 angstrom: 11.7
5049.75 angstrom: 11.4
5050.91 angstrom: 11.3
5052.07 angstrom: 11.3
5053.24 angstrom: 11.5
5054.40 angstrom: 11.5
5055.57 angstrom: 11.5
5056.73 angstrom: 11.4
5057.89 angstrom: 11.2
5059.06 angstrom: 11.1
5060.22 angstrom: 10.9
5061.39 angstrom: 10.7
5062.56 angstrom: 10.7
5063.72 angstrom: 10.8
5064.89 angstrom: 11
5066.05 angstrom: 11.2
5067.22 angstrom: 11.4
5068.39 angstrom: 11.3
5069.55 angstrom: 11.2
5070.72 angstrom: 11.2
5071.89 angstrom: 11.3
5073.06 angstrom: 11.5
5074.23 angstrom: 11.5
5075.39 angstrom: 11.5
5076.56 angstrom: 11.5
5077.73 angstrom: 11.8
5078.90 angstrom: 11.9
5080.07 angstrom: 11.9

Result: -2.3 angstrom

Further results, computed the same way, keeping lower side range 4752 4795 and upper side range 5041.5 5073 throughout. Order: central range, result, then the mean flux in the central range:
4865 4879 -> 2.79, 9.88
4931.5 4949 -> 0.58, 11.6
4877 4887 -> 0.26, 12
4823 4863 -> 5.19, 10.9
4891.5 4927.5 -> 0.28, 12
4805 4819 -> 0.26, 12.5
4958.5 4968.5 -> -0.18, 12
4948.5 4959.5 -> 0.09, 11.8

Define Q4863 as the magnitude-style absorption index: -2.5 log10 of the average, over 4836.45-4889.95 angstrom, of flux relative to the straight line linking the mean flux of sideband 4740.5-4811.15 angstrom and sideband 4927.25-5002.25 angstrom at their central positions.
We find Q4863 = 0.19 mag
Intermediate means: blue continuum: 12.9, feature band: 10.4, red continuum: 11.9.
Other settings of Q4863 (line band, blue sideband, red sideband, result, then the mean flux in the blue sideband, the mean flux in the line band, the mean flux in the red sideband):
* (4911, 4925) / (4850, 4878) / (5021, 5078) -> -0.24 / 9.07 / 12.2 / 11.3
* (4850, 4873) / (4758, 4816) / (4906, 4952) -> 0.37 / 12.7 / 8.72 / 11.9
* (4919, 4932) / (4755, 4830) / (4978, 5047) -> -0.01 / 12.6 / 12.1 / 11.7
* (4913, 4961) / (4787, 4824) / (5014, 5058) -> 0.01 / 12.6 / 11.9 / 11.4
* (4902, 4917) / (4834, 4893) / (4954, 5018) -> -0.07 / 10.6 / 11.8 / 11.9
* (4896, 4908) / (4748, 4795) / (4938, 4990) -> 0.05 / 13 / 11.7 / 12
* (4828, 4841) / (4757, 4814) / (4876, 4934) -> 0.05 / 12.8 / 11.9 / 12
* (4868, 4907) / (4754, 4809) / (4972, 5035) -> 0.07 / 12.8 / 11.6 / 11.8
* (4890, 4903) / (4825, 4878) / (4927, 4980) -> -0.11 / 10.4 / 12.2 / 11.9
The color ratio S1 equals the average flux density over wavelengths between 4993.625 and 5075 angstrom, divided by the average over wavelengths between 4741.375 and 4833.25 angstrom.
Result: 0.9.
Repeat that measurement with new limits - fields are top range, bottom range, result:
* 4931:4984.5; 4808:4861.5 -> 1.03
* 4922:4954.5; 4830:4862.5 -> 1.09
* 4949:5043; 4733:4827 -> 0.92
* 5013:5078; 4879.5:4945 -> 0.96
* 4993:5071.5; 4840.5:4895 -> 1.10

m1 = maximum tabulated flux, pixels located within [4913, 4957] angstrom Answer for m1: 12.7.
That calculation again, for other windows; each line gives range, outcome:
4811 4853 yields 13.5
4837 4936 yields 13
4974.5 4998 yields 12.6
